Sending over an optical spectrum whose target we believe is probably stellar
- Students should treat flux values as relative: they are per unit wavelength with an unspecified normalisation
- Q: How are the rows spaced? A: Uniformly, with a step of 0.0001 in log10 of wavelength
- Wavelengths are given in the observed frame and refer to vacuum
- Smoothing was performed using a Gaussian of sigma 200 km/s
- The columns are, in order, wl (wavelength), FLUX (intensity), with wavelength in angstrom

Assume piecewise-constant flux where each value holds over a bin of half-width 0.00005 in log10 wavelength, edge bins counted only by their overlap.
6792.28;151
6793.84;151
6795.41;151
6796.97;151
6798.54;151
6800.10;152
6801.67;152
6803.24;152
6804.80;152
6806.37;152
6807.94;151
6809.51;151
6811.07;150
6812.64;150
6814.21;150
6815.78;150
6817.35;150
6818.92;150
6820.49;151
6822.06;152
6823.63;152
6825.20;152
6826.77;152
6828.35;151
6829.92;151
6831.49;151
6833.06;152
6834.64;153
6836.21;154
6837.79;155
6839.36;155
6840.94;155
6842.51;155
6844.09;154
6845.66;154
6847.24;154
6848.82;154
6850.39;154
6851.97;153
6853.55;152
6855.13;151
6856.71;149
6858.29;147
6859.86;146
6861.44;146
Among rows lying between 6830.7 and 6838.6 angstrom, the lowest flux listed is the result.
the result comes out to 151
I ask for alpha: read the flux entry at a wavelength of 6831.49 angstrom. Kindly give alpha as 151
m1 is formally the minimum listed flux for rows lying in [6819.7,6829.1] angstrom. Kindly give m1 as 151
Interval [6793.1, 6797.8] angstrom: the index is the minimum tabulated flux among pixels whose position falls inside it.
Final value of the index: 151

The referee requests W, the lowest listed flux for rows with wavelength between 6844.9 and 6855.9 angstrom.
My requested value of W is 151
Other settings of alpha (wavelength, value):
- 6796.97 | 151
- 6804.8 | 152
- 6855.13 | 151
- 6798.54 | 151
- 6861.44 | 146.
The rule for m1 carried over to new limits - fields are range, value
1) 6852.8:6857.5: 149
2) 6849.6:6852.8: 153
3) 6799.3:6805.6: 152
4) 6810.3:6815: 150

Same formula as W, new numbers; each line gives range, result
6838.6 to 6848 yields 154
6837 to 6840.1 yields 155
